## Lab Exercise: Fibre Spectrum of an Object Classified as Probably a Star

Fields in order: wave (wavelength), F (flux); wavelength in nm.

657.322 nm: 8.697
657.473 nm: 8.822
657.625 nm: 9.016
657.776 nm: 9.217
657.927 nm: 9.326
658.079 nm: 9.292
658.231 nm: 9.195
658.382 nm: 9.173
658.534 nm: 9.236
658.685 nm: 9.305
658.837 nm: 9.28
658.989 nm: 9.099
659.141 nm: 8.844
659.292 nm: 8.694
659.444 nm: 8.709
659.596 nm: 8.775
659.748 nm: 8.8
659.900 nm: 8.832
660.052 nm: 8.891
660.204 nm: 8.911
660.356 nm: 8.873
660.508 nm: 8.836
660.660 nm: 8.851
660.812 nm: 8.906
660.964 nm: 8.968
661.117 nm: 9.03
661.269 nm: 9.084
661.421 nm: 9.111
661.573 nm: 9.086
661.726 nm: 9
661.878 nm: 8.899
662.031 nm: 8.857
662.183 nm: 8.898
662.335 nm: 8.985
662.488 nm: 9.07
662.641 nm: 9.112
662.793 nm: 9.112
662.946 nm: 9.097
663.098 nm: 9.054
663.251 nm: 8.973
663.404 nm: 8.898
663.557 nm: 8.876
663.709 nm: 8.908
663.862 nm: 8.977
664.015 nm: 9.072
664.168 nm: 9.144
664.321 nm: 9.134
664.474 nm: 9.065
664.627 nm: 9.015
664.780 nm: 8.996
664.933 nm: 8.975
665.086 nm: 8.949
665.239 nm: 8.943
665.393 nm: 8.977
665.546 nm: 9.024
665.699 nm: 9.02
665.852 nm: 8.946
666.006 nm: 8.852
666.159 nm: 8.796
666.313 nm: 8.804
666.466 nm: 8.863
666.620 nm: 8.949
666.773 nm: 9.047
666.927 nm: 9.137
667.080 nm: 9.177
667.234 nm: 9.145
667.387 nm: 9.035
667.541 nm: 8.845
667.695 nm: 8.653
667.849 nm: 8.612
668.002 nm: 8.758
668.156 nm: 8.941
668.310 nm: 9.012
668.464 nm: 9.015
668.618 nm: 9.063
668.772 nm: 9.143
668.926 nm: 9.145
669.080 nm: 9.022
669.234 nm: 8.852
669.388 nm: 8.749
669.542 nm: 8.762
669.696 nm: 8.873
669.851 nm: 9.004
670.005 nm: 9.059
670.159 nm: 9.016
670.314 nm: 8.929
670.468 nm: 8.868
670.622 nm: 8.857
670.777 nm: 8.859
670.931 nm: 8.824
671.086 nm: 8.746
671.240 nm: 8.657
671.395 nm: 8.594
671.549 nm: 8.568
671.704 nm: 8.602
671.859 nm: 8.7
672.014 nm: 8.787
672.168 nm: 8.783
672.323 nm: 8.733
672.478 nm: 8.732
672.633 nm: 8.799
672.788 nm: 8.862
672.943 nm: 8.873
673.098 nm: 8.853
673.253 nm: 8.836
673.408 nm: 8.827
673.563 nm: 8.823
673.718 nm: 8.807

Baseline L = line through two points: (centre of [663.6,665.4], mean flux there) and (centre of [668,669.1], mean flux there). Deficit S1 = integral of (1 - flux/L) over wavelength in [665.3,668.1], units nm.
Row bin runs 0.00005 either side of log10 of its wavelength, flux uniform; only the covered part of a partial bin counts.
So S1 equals 0.03 nm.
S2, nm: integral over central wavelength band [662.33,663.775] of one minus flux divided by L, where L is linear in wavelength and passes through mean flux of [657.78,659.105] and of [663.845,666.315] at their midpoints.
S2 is 0.01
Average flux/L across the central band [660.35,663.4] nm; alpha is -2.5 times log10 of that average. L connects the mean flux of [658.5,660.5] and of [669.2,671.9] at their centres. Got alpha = -0.01 mag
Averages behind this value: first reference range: 8.93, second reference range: 8.81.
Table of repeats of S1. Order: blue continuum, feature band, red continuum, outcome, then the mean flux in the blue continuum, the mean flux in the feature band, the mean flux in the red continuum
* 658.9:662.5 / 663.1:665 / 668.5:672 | -0.02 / 8.92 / 9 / 8.86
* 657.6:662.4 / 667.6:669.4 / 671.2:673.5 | -0.02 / 9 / 8.92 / 8.75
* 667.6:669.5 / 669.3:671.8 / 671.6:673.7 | 0.01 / 8.91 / 8.81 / 8.78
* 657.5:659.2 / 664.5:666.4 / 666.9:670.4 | 0.02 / 9.17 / 8.94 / 8.95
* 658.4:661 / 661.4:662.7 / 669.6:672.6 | -0.01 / 8.94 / 8.99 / 8.8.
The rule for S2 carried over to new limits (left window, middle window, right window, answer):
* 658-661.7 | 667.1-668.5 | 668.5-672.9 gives 0.00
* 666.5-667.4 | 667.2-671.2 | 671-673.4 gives 0.01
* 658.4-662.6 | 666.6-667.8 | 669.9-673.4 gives -0.02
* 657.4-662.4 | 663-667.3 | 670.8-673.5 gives -0.05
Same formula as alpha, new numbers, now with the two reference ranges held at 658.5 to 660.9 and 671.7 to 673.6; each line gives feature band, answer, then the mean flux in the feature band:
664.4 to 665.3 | -0.02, 9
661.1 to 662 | -0.01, 9.03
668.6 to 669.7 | -0.02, 8.95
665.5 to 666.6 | 0.00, 8.9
